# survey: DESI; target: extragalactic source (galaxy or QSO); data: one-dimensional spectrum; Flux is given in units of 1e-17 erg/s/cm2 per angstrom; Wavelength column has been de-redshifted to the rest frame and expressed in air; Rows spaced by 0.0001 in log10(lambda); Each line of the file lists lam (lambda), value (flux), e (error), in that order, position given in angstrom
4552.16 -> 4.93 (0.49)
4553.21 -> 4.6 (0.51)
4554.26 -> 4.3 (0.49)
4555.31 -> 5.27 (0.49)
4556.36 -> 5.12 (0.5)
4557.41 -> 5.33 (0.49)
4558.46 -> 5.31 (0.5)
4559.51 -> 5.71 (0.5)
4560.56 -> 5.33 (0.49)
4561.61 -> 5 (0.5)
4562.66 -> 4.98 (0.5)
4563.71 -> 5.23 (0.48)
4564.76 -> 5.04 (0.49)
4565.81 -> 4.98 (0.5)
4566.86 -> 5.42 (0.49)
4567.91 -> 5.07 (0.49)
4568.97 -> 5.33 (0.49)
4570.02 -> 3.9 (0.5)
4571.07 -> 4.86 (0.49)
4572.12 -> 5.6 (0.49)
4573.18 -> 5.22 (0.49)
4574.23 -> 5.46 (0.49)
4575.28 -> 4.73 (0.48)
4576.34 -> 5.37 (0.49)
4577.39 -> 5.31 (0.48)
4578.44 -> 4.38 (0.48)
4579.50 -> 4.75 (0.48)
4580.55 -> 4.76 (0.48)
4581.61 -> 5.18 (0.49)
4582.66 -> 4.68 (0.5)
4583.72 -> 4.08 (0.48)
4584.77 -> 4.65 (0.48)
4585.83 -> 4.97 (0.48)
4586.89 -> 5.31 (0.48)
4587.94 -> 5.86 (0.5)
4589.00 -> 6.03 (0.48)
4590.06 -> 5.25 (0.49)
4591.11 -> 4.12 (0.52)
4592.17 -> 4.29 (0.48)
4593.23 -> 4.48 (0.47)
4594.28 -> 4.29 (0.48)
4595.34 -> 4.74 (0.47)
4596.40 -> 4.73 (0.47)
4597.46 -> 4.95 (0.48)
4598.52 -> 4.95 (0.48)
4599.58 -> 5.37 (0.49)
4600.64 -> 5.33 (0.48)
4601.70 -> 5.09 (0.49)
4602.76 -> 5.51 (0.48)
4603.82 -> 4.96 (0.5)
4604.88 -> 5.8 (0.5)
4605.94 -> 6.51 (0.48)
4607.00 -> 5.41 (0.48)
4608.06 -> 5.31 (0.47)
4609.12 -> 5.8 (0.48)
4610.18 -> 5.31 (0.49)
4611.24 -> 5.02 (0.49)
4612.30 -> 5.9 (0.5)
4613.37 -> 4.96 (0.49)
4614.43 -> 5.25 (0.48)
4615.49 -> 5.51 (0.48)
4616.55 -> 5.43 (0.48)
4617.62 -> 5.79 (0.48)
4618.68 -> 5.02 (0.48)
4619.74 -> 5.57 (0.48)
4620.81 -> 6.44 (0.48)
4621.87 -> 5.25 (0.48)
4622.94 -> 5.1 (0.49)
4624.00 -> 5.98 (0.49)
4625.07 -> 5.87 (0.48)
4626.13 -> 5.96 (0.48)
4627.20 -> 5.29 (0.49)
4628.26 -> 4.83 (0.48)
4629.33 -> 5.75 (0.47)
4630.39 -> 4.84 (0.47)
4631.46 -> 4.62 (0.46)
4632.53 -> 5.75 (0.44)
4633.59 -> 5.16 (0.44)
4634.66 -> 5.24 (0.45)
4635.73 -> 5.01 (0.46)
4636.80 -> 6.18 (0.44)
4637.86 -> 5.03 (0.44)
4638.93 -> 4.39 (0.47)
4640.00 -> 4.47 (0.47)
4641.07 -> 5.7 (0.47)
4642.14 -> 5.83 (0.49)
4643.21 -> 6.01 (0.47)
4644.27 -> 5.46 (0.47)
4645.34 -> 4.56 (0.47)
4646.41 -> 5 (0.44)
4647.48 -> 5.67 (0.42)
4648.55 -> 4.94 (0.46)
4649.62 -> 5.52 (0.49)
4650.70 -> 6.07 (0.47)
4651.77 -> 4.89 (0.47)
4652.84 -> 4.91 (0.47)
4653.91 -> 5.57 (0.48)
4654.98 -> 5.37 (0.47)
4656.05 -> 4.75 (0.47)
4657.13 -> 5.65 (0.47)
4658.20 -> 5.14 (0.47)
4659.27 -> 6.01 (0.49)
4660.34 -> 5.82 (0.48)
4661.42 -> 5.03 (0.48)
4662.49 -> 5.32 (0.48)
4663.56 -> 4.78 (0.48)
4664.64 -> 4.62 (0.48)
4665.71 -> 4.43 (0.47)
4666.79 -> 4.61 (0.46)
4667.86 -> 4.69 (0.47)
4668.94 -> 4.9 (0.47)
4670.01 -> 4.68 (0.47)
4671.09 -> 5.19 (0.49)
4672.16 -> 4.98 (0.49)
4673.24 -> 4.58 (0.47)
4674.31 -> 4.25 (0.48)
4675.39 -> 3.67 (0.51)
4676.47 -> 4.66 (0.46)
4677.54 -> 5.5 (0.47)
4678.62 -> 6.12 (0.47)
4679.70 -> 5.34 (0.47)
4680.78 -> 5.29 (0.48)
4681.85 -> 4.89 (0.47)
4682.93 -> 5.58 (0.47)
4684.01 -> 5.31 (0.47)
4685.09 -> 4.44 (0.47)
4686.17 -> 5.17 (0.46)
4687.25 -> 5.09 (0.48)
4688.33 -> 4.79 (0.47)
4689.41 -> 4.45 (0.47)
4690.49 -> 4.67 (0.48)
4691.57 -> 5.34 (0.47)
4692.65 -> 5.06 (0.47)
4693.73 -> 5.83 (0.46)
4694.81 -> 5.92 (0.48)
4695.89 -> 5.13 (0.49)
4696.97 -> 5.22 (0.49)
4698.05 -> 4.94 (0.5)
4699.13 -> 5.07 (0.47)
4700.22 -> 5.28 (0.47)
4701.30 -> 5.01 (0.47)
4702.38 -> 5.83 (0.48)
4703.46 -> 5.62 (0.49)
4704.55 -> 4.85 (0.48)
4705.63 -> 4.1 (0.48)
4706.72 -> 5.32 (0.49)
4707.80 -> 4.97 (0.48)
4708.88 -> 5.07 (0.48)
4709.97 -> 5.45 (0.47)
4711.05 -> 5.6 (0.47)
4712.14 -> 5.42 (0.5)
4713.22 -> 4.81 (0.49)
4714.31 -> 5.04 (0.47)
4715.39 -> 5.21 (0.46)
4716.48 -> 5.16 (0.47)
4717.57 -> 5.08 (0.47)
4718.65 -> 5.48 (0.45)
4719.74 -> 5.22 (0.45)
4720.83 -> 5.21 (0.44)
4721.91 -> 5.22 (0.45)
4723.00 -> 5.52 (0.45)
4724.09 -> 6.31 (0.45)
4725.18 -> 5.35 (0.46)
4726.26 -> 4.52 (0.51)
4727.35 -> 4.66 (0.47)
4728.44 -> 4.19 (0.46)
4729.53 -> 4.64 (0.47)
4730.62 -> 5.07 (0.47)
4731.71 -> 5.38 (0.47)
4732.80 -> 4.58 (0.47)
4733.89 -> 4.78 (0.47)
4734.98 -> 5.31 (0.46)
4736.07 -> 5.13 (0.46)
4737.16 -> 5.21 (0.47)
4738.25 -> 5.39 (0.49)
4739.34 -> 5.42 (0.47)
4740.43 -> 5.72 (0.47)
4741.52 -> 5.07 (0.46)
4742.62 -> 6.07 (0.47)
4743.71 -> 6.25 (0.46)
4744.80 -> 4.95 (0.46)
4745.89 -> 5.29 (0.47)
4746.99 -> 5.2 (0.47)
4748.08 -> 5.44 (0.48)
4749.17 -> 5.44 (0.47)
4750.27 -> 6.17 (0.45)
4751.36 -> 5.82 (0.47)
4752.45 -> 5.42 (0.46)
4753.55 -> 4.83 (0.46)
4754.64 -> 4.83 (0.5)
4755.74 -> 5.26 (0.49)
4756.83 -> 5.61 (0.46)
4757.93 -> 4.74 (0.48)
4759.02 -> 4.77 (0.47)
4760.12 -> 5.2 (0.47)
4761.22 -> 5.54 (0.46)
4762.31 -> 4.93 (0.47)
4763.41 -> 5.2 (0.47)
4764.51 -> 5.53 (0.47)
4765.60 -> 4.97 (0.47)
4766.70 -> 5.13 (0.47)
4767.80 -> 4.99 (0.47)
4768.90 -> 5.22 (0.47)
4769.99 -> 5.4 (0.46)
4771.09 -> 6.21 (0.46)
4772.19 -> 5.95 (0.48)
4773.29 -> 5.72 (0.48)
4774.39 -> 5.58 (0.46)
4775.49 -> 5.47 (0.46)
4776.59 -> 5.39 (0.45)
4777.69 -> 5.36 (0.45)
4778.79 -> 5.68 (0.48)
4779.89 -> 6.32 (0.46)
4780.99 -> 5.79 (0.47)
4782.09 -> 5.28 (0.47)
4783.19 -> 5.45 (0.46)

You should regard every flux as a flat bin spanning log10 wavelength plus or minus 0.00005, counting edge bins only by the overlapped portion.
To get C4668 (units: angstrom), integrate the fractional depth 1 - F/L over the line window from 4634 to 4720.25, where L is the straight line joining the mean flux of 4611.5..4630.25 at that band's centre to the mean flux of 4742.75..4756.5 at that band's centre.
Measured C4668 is 5.24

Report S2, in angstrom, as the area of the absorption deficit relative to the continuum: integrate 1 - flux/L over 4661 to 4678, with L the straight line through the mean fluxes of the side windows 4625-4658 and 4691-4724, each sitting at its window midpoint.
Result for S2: 1.7 angstrom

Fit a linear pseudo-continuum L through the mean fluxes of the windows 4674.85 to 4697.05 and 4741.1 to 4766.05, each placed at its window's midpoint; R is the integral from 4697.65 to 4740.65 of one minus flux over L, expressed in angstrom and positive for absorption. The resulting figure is 0.6 angstrom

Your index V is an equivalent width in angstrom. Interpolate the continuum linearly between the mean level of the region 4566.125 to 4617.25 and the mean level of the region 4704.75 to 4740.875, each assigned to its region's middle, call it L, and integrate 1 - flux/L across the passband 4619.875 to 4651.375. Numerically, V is -1.6 angstrom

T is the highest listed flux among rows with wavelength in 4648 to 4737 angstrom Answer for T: 6.31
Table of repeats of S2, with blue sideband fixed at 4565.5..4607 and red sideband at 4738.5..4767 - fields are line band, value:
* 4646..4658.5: -0.3 angstrom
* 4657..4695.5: 1.2 angstrom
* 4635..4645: -0.4 angstrom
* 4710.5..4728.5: 0.3 angstrom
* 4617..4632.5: -1.1 angstrom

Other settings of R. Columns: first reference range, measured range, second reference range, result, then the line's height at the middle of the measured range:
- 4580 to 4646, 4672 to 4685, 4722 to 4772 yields 0.6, 5.25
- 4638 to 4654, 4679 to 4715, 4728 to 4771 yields 0.7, 5.25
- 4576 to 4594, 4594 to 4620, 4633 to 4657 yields -1.4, 5.03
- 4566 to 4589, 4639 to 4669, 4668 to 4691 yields -1.5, 4.95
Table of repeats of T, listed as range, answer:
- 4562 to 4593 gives 6.03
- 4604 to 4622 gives 6.51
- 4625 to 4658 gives 6.18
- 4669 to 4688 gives 6.12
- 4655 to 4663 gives 6.01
